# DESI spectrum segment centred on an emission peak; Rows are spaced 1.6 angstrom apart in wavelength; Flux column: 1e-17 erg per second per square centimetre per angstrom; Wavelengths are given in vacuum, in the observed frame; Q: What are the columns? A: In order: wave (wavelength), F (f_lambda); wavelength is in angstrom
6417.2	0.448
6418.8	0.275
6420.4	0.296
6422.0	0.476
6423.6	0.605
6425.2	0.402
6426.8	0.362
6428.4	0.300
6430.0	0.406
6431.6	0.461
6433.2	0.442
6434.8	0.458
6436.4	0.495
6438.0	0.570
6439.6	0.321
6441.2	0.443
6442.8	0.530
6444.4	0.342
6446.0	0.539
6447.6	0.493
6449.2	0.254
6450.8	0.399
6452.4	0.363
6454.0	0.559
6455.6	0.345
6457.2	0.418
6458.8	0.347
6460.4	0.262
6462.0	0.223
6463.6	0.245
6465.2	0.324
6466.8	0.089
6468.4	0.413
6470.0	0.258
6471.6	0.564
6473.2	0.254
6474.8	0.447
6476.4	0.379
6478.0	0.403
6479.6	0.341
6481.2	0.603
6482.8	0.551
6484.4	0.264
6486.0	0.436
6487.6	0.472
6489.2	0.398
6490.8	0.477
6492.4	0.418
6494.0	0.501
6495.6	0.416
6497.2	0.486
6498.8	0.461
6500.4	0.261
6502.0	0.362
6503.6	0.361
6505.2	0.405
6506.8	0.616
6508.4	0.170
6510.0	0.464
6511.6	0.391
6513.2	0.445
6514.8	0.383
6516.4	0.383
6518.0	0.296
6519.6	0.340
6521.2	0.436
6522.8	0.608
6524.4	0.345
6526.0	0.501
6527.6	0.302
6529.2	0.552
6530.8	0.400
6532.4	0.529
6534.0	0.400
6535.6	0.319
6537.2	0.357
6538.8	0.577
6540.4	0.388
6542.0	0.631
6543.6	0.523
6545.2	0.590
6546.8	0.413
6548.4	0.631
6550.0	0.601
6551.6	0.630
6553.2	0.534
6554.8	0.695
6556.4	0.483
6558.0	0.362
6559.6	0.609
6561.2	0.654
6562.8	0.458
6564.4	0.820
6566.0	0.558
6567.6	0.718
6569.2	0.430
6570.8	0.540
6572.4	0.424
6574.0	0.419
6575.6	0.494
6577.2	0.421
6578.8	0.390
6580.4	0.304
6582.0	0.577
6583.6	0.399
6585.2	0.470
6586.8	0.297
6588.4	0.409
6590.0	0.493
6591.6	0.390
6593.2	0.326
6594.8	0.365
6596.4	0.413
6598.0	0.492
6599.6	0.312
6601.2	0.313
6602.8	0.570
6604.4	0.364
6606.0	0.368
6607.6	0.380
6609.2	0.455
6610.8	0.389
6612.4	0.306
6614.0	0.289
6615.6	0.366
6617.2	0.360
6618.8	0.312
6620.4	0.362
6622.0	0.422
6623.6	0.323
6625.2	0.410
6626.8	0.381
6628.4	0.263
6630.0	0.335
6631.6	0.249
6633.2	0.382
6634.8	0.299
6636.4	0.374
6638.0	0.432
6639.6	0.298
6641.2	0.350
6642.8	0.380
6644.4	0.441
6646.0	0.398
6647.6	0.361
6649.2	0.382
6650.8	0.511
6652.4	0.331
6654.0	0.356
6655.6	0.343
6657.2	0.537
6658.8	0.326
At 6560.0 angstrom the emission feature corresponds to C III] 1909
